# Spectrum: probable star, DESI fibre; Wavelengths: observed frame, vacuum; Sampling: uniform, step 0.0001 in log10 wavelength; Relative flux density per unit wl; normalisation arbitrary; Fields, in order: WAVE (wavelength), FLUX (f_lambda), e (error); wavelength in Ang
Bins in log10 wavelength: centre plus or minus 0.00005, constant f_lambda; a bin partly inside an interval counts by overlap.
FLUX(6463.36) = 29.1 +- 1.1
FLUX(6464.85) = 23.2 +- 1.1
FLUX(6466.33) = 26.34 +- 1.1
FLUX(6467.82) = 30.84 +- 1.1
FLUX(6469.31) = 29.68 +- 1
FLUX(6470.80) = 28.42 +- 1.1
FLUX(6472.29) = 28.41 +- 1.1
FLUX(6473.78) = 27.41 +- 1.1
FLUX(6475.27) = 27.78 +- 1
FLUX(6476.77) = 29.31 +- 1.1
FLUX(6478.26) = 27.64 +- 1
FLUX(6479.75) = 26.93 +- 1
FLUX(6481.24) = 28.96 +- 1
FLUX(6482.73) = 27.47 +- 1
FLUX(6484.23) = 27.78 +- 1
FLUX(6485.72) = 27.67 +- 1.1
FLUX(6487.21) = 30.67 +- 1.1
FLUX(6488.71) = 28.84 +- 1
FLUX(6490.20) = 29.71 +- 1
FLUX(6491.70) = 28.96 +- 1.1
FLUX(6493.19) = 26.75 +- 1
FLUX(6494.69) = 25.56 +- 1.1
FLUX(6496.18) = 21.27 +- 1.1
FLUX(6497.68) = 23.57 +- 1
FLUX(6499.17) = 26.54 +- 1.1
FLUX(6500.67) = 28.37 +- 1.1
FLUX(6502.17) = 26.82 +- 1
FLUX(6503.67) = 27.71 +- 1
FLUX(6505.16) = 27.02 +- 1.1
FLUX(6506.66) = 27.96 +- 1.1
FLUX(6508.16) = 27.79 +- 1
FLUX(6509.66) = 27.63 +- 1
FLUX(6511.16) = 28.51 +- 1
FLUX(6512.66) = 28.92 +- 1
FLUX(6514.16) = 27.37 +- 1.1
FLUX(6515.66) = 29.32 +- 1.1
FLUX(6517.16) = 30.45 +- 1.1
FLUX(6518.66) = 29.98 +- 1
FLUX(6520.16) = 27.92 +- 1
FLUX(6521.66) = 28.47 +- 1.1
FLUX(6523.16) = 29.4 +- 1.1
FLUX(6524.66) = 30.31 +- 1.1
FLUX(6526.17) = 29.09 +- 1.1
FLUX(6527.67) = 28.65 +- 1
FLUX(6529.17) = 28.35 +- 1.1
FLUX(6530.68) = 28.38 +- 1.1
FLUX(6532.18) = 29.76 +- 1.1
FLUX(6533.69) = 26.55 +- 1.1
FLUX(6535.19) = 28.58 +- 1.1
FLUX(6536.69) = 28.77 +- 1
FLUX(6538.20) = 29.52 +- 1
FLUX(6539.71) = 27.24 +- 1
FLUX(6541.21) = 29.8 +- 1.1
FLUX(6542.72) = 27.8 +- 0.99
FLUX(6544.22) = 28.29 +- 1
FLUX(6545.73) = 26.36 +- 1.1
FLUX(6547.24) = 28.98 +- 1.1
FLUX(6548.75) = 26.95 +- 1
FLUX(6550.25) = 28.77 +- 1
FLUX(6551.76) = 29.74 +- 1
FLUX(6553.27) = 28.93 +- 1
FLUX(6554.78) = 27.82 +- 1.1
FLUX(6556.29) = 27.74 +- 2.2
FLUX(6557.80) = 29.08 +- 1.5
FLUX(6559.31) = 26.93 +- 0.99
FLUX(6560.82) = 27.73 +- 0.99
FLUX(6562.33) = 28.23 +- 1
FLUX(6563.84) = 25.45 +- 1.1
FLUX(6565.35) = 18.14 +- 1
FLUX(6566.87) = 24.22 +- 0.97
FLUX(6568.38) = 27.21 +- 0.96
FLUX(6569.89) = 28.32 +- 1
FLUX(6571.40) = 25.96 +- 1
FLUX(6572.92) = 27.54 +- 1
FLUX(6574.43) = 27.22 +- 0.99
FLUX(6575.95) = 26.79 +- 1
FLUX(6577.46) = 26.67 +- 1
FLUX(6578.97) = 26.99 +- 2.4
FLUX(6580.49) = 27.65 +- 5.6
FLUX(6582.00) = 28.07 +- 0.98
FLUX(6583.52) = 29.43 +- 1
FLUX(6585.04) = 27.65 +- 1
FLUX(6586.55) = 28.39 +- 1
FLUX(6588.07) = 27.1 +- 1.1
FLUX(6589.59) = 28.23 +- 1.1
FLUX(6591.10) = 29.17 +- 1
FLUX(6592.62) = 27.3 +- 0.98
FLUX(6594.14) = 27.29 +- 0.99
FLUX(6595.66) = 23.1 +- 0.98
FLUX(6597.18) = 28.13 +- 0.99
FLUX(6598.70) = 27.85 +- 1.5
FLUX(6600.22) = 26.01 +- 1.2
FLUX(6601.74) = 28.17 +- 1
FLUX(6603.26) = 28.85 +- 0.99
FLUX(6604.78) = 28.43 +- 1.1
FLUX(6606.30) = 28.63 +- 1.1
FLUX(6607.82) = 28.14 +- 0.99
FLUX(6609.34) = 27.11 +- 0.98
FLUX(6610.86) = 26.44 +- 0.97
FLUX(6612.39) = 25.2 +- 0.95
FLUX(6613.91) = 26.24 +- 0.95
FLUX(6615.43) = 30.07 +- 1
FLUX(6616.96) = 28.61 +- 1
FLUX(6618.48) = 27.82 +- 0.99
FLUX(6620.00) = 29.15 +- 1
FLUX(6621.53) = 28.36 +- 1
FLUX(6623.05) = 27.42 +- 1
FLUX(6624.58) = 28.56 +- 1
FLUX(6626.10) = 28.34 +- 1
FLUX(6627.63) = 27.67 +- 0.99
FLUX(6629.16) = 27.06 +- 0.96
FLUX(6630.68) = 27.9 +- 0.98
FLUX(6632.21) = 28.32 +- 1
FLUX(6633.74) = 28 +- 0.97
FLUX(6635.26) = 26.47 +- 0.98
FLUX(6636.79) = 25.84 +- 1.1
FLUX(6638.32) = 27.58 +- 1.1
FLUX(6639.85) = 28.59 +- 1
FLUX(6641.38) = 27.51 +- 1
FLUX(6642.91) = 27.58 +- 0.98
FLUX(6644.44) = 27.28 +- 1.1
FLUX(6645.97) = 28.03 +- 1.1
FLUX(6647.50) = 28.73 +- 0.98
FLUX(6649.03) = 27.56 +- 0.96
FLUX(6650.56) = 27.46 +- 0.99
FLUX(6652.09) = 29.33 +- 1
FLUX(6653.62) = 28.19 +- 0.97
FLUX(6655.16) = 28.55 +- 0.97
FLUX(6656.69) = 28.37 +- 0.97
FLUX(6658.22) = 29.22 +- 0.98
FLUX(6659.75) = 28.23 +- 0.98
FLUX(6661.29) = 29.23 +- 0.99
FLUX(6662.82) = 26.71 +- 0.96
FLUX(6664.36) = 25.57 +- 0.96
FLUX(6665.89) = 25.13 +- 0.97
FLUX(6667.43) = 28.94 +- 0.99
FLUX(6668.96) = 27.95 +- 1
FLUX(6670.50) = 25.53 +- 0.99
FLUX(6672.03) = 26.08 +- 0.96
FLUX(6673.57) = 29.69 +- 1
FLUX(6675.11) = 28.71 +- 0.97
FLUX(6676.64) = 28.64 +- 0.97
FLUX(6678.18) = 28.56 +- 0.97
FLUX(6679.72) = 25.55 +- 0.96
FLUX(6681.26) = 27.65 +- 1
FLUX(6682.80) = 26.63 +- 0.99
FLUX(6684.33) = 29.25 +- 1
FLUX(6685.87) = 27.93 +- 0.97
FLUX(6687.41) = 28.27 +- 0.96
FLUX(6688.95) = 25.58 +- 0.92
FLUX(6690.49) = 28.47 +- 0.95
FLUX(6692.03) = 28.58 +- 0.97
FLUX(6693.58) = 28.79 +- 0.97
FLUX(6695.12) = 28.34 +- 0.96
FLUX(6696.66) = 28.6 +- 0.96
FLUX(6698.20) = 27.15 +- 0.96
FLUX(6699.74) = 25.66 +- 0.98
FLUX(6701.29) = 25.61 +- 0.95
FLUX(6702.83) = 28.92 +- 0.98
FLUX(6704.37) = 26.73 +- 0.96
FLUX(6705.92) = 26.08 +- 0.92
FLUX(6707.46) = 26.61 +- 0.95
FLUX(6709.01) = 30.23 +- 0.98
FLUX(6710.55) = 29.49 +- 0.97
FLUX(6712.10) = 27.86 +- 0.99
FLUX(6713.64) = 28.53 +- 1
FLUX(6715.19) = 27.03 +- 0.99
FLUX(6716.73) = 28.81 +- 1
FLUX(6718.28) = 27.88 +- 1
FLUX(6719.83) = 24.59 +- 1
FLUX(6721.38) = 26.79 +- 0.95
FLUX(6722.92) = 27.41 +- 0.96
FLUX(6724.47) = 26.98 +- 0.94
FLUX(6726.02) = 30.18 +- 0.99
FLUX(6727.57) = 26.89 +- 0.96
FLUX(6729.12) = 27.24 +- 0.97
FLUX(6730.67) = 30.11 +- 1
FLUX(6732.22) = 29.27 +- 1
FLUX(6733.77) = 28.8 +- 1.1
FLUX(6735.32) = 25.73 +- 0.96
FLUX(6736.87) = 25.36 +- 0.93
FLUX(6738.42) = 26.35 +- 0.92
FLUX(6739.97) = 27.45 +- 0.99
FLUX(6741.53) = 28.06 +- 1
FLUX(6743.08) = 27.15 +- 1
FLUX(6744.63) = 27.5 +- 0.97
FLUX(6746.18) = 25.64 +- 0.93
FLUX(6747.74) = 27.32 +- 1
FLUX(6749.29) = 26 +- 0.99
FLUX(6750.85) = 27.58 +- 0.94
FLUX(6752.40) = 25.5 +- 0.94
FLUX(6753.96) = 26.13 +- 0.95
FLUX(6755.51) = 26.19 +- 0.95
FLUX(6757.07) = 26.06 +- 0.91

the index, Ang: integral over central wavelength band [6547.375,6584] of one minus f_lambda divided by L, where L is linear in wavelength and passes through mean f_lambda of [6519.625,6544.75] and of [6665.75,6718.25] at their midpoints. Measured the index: 1.7 Ang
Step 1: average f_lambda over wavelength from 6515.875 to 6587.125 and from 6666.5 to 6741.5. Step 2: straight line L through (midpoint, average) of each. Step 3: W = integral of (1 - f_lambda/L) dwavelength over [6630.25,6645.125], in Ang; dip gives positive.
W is 0.1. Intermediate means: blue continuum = 27.9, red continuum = 27.7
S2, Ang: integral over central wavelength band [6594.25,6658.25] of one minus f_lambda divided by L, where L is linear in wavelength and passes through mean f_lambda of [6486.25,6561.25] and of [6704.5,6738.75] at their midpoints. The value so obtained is 0.3 Ang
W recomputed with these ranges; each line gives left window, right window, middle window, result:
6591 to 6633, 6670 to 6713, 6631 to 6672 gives 0.0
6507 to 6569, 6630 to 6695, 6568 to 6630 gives 0.6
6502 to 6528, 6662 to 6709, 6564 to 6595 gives 1.3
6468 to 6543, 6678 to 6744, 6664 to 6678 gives 0.1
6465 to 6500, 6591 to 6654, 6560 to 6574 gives 0.9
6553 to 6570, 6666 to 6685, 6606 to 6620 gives -0.3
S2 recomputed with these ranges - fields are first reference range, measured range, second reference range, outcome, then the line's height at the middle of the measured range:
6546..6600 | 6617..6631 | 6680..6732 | -0.3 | 27.4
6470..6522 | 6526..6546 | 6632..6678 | -0.4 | 27.8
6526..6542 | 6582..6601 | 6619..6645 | 0.4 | 28.1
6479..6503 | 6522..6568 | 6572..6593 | -0.6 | 27.5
